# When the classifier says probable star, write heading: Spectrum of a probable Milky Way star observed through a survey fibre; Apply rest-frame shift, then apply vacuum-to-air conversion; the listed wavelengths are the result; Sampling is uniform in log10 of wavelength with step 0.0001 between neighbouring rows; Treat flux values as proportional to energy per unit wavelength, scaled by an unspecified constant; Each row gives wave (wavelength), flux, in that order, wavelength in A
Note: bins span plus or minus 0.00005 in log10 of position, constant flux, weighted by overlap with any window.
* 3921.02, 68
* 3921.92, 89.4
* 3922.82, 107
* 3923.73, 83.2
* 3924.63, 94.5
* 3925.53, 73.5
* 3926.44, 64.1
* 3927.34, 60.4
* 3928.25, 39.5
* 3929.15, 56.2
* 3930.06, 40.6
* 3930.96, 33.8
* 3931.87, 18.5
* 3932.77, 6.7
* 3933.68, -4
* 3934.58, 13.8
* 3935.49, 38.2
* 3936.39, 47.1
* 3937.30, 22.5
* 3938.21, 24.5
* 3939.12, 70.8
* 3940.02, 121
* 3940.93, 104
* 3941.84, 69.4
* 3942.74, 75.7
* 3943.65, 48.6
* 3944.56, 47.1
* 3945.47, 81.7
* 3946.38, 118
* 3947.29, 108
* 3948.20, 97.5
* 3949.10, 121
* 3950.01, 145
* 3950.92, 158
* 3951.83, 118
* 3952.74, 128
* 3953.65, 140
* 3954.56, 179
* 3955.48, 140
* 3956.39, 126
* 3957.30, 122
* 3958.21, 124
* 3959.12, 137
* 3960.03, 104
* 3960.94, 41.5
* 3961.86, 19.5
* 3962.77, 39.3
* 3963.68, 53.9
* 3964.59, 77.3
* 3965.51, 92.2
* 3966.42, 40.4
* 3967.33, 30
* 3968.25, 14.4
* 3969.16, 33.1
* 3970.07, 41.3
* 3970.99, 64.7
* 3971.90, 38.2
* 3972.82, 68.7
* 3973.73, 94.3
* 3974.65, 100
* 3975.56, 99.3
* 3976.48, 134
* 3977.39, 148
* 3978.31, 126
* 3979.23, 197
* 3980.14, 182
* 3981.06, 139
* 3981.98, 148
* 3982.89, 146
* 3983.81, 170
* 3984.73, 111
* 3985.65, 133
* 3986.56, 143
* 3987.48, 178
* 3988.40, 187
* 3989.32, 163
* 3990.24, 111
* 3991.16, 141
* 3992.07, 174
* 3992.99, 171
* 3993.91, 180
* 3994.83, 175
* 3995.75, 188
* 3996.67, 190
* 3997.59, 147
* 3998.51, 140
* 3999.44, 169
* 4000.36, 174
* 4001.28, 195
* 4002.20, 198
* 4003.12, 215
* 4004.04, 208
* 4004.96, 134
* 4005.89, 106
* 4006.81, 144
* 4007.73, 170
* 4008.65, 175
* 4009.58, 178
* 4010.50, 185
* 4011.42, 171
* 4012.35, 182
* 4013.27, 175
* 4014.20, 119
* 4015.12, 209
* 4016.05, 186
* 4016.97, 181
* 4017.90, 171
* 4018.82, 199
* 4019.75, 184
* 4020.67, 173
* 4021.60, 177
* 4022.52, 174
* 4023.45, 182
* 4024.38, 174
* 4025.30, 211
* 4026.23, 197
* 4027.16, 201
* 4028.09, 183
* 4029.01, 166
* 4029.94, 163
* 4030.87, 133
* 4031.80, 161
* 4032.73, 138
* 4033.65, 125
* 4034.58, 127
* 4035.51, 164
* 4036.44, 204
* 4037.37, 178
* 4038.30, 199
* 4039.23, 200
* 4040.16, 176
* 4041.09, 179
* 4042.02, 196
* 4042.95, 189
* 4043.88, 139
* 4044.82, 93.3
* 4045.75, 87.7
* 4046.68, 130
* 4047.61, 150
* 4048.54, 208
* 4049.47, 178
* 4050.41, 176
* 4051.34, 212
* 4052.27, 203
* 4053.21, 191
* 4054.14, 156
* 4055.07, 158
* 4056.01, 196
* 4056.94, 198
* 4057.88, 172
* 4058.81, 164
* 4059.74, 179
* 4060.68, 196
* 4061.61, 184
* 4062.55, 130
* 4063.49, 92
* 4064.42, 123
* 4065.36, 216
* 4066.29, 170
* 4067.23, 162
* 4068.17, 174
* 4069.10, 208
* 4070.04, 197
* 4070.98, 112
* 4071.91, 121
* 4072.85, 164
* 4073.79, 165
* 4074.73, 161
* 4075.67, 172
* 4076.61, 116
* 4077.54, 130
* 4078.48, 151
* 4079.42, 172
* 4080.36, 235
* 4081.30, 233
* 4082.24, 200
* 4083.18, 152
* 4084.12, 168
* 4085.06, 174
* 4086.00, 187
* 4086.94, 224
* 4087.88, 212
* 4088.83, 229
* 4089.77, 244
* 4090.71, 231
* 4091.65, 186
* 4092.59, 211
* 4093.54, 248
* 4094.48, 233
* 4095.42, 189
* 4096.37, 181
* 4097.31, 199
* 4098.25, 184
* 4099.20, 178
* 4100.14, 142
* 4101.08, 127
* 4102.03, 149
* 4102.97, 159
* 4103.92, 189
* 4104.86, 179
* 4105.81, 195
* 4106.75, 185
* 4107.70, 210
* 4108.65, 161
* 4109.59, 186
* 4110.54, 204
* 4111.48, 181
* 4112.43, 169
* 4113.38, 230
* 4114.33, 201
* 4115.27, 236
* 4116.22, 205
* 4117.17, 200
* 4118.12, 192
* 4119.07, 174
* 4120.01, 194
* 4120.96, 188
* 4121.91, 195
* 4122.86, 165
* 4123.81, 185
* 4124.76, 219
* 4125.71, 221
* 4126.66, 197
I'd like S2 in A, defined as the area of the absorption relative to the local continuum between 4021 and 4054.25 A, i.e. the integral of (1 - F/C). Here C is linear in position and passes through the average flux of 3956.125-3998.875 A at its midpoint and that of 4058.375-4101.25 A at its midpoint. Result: -3.7 A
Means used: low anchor 117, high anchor 179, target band 170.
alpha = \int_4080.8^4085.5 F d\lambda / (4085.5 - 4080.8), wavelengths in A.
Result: 186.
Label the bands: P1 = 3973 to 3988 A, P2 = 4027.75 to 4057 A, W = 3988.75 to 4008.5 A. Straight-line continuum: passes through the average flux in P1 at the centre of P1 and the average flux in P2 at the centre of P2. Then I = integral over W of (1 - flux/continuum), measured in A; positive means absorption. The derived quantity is -2.6 A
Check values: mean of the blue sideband 139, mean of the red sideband 167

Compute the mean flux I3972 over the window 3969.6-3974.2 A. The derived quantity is 61.4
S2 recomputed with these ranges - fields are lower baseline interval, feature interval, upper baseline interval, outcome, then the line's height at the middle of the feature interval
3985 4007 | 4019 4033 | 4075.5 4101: -0.16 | 174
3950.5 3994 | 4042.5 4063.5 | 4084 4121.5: -0.33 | 163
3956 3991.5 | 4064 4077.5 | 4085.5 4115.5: 1.00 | 174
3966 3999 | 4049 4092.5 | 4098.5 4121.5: -2.90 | 167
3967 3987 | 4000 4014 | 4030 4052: -4.13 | 134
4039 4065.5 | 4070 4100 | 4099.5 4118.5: -1.35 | 177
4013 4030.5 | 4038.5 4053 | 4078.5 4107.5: 1.22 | 184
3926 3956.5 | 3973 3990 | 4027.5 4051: -4.51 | 112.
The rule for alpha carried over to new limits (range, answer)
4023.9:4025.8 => 193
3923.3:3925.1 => 89.1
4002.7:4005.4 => 186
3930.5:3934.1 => 14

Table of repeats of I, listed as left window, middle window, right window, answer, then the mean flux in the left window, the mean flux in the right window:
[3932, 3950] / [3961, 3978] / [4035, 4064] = 5.09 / 65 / 170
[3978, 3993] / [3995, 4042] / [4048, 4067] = -2.98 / 154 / 175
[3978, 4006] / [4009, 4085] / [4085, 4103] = 4.21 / 163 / 196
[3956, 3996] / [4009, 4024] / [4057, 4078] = -4.88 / 113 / 160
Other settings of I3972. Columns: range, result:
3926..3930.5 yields 52.1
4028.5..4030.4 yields 165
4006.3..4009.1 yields 162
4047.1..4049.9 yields 178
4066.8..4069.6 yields 182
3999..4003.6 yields 191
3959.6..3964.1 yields 51.3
